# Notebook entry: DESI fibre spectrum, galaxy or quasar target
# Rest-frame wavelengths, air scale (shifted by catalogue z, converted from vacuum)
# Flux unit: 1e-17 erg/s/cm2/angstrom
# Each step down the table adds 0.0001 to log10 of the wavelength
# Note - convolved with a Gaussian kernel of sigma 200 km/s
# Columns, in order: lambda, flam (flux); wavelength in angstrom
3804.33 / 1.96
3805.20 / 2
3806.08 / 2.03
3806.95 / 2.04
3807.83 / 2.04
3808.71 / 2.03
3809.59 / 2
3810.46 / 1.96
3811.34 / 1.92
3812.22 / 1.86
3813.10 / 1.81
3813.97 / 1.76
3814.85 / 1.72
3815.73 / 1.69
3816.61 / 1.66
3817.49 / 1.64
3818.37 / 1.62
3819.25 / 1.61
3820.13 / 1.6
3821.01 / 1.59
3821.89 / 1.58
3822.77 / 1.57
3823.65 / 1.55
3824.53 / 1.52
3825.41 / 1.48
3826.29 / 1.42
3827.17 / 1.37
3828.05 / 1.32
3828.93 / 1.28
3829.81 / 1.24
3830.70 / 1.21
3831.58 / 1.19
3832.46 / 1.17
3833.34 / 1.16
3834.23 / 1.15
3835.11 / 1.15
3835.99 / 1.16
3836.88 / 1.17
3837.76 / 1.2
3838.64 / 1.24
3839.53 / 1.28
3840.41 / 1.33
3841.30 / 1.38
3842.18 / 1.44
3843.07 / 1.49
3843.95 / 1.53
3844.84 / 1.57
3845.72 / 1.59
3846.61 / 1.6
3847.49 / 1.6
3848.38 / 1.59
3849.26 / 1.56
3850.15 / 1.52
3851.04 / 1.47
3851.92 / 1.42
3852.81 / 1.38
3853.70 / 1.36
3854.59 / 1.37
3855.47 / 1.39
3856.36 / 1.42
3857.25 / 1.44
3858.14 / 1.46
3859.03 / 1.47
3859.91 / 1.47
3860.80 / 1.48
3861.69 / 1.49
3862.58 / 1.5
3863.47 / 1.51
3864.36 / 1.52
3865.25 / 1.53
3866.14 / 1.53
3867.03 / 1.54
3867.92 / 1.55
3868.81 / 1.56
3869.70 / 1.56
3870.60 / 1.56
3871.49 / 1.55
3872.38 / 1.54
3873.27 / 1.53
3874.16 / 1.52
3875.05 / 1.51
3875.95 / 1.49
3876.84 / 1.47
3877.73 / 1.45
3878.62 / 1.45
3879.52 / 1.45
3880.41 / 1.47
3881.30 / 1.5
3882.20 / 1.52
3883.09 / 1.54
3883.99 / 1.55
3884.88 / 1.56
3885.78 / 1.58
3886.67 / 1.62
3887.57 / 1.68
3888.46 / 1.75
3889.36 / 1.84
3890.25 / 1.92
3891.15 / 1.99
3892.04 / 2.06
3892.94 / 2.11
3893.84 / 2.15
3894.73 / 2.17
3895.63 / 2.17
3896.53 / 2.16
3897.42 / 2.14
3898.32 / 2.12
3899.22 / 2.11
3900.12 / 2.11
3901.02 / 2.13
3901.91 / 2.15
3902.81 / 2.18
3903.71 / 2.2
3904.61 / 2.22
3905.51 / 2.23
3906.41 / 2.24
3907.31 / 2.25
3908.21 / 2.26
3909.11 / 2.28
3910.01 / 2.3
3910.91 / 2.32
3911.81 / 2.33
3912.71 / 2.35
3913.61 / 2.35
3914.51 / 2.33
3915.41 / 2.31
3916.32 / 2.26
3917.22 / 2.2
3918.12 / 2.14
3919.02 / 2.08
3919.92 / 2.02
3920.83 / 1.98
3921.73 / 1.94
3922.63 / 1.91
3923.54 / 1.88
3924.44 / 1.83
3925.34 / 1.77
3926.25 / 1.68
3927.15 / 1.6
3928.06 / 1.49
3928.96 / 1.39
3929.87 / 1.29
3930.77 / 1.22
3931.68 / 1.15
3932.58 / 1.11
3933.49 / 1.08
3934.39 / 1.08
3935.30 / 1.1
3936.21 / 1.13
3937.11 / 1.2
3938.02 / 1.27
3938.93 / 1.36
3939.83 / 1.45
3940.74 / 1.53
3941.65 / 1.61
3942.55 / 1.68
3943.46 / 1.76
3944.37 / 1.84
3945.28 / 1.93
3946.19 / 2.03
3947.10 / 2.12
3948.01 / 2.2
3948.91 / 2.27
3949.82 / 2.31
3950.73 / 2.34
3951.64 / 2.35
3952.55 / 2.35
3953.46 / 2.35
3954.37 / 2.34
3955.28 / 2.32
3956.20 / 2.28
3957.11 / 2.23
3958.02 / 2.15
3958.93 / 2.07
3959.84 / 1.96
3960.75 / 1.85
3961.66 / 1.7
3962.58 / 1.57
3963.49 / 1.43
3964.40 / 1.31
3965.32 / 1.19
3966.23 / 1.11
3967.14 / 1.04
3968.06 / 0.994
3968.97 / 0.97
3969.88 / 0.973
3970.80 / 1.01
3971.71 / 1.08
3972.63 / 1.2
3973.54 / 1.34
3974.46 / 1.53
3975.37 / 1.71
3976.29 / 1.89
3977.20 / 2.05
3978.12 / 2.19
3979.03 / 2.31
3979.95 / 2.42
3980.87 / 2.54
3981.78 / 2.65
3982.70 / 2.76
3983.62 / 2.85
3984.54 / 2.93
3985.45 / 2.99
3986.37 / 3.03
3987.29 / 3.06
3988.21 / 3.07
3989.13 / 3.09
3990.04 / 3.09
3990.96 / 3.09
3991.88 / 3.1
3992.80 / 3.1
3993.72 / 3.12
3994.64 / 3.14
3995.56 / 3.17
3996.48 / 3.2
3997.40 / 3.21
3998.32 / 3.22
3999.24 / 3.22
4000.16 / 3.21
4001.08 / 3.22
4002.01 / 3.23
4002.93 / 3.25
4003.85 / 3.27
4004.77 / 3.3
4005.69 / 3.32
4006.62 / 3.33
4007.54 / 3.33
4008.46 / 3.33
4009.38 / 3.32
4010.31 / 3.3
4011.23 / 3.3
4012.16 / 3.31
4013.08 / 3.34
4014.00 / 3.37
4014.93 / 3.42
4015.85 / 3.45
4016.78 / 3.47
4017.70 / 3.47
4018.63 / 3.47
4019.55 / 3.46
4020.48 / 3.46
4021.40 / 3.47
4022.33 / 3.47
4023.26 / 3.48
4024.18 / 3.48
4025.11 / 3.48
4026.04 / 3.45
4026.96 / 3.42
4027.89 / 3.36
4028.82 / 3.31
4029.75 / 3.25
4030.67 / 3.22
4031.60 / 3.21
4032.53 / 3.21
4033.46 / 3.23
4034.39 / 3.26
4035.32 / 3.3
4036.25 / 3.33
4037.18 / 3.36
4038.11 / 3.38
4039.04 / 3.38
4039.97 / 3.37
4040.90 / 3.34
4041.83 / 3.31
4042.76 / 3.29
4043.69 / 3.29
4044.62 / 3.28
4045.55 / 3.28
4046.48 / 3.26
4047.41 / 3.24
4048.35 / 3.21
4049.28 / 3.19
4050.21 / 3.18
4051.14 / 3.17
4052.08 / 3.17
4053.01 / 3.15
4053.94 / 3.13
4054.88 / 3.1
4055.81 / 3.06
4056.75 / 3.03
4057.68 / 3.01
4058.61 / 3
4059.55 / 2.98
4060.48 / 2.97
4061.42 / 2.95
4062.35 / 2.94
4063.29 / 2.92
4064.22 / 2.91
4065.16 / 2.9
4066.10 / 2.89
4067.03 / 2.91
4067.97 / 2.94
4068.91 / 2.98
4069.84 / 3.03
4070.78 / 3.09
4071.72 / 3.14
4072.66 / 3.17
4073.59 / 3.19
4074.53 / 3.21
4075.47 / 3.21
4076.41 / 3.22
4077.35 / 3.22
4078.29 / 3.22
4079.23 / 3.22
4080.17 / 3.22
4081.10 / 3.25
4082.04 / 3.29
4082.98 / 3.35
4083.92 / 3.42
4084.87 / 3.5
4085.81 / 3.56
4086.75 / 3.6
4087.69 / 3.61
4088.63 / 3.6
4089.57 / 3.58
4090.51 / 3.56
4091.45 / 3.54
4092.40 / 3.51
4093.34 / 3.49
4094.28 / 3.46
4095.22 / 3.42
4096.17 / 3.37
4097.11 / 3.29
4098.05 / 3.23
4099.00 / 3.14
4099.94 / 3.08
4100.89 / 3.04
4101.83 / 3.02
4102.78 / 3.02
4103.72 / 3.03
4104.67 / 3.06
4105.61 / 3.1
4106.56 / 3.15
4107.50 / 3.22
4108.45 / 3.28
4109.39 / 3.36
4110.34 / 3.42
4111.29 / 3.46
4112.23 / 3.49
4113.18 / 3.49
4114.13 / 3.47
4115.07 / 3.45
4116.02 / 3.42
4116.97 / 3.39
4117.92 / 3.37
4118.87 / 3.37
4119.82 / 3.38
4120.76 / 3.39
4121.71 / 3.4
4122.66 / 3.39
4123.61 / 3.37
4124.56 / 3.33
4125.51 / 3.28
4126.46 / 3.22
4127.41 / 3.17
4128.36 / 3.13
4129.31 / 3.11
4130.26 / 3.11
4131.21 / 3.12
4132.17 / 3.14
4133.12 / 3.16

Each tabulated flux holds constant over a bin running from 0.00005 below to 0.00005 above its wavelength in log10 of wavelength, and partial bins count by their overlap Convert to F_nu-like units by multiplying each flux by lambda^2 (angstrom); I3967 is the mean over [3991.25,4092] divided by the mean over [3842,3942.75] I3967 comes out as 2.05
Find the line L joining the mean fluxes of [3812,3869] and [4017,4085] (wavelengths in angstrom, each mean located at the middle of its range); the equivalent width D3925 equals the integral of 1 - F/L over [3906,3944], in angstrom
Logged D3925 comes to 6.58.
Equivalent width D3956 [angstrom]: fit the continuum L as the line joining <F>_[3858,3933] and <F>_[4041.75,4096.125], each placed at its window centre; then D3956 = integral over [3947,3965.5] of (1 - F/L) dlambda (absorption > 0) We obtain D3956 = 2.0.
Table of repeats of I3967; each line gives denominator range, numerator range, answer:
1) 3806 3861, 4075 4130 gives 2.53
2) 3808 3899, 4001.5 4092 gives 2.30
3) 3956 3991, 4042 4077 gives 1.61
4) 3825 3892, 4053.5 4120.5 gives 2.47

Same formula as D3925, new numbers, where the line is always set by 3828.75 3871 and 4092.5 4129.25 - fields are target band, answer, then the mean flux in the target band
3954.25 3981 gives 6.9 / 1.67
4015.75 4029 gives -4.0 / 3.45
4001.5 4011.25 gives -2.9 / 3.3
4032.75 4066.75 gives -3.7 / 3.16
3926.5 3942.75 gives 5.7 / 1.32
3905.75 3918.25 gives -2.8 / 2.28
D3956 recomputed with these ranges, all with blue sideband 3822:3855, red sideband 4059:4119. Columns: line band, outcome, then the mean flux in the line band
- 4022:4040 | -3.4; 3.35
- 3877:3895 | 0.3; 1.71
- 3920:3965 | 8.5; 1.75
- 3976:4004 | -4.6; 2.93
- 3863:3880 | 1.1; 1.52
